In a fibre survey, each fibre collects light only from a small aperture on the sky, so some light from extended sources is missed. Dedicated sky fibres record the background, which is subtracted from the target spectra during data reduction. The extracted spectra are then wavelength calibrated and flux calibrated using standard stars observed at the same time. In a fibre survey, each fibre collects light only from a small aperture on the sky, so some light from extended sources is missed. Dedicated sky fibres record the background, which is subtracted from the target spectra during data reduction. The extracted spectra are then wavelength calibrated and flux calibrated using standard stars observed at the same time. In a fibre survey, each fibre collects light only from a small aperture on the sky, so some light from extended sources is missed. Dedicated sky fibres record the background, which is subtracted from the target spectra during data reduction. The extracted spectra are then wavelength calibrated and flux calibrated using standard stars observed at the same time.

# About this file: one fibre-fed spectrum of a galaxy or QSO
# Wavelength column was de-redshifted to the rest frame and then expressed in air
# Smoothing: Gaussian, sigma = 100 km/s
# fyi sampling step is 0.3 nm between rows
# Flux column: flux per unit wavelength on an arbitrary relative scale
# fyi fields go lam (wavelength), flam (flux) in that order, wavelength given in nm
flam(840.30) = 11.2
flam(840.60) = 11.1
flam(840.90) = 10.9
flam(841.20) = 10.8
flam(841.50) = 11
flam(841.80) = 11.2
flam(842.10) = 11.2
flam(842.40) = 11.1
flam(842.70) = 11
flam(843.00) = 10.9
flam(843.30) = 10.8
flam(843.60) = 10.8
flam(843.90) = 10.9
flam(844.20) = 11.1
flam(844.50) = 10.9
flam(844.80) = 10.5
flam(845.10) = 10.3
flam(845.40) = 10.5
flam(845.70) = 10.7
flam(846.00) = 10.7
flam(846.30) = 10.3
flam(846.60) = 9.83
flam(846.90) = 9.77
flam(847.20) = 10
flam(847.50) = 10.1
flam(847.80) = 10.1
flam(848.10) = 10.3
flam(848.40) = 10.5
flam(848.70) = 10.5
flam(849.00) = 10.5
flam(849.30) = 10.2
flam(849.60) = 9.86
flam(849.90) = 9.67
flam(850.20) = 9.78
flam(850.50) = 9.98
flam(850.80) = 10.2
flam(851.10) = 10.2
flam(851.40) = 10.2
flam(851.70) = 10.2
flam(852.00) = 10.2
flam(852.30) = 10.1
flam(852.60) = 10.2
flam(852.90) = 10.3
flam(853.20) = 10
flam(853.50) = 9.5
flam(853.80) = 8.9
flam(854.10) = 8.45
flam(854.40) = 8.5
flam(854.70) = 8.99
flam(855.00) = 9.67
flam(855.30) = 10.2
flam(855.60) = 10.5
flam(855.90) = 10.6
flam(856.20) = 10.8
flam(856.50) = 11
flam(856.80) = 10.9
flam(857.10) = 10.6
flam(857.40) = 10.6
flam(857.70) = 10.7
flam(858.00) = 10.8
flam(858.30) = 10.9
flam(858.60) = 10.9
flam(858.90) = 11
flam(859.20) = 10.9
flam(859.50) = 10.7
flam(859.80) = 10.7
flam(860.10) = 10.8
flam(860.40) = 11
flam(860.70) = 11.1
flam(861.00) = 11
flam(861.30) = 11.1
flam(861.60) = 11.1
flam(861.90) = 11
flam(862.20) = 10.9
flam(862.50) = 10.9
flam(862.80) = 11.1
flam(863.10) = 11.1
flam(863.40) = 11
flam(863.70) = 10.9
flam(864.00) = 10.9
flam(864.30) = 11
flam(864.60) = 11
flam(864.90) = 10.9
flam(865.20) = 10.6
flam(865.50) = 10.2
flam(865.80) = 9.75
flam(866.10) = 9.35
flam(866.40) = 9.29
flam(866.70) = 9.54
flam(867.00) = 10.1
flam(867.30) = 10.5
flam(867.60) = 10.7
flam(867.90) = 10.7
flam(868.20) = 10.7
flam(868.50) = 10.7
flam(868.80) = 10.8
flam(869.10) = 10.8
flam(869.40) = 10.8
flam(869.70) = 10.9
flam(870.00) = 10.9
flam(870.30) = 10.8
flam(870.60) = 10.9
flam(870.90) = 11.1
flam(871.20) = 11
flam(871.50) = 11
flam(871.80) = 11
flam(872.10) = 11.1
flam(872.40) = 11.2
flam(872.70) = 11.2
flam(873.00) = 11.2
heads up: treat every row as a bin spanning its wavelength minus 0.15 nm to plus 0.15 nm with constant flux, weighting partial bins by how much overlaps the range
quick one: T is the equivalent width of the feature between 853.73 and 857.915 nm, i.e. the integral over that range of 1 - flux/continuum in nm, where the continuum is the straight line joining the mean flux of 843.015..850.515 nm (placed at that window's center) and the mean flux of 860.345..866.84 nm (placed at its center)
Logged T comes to 0.184 nm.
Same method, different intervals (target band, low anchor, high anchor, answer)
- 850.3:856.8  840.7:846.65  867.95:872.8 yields 0.528 nm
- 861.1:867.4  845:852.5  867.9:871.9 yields 0.057 nm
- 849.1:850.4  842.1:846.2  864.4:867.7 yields 0.089 nm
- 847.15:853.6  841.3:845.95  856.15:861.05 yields 0.432 nm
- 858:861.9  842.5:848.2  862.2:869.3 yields -0.144 nm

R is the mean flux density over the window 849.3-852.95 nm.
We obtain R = 10.1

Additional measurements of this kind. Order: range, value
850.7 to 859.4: 10.2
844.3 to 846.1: 10.6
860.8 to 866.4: 10.7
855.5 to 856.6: 10.7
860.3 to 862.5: 11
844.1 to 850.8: 10.3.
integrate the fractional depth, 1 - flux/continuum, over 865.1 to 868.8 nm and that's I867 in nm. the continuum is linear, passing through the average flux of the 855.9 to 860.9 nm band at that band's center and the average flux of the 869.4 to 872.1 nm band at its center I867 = 0.24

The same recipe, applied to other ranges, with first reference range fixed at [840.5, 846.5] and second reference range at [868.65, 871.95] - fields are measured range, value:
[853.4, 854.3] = 0.16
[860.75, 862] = -0.02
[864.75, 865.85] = 0.05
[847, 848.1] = 0.08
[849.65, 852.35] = 0.20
